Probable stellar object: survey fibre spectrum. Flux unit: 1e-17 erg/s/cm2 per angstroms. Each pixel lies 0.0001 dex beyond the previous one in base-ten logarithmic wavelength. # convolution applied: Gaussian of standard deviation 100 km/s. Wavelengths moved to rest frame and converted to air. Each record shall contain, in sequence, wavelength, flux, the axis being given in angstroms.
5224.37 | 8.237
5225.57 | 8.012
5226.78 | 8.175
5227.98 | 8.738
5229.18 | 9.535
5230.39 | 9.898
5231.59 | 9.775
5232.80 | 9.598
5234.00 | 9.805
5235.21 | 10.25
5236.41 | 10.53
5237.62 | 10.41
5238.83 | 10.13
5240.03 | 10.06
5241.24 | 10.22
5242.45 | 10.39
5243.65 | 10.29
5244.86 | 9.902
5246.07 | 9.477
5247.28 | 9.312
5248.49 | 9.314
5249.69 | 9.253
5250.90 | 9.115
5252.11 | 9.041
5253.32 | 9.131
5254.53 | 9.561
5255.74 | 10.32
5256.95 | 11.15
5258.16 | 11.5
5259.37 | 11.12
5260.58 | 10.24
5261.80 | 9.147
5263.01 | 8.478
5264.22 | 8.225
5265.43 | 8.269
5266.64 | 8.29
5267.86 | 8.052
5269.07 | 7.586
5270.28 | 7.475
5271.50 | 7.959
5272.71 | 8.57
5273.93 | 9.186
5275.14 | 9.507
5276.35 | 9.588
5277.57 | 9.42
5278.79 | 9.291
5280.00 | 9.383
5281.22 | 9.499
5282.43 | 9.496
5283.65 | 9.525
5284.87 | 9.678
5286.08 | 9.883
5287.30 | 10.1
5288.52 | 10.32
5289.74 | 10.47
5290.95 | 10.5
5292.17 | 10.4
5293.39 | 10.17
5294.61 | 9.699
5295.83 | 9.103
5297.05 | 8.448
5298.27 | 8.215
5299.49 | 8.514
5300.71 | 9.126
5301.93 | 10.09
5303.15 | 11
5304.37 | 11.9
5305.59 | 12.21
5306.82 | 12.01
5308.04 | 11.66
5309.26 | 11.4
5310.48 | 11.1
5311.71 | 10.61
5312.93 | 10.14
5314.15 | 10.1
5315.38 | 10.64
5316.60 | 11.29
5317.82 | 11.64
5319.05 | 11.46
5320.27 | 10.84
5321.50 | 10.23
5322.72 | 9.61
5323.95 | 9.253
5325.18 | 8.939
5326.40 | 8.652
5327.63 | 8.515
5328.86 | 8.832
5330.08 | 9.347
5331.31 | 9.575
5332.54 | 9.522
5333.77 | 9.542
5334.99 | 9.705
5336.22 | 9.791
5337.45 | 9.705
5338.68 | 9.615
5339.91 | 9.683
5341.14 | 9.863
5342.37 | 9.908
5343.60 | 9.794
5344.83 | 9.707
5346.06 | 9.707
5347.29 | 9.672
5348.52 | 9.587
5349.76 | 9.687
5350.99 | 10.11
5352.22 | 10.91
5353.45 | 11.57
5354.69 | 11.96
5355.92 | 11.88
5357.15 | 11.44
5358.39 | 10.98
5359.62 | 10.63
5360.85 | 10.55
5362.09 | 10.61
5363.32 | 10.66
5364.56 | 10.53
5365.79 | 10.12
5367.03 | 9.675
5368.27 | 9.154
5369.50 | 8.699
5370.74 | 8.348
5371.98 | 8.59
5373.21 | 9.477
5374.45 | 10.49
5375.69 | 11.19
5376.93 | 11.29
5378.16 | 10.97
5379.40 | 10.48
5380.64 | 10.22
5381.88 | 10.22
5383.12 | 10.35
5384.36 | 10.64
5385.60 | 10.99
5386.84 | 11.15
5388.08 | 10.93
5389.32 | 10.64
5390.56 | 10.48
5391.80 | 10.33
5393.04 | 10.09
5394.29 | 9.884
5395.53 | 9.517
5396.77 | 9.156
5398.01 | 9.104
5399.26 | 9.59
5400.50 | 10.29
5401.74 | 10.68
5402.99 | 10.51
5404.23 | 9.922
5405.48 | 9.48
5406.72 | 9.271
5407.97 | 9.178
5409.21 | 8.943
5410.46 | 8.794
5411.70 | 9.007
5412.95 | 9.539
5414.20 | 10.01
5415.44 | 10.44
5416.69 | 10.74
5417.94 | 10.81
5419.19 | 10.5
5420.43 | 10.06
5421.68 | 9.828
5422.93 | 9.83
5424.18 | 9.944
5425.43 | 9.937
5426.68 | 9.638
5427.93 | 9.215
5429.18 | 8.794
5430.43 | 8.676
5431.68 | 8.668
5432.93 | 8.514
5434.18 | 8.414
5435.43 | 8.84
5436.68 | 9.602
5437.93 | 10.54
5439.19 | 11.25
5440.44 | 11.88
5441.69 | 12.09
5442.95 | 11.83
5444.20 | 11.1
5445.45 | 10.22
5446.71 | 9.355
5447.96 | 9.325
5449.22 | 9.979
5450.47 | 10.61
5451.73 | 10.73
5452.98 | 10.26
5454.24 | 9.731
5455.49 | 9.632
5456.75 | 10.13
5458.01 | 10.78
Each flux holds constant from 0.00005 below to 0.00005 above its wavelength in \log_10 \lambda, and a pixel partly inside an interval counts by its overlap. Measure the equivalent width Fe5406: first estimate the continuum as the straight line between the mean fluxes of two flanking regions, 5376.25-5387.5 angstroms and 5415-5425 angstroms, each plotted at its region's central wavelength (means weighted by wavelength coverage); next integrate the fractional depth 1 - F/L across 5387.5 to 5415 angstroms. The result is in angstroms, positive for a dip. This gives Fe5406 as 1.8 angstroms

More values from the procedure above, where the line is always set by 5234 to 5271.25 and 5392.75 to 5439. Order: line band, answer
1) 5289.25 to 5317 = -2.4 angstroms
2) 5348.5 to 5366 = -2.2 angstroms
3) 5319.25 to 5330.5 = 0.2 angstroms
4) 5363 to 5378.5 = -0.5 angstroms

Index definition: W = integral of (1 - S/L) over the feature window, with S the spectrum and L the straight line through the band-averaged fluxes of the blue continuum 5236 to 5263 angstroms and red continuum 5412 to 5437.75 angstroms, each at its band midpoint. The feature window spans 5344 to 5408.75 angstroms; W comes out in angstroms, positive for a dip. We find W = -3.4 angstroms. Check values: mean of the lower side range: 9.94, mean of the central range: 10.2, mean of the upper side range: 9.61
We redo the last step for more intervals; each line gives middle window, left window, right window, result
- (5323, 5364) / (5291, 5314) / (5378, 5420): 0.9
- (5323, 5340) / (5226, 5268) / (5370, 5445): 0.9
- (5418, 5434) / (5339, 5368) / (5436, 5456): 1.5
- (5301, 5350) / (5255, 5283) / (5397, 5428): -3.7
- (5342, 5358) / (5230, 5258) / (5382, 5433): -1.0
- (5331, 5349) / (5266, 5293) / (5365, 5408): 0.0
